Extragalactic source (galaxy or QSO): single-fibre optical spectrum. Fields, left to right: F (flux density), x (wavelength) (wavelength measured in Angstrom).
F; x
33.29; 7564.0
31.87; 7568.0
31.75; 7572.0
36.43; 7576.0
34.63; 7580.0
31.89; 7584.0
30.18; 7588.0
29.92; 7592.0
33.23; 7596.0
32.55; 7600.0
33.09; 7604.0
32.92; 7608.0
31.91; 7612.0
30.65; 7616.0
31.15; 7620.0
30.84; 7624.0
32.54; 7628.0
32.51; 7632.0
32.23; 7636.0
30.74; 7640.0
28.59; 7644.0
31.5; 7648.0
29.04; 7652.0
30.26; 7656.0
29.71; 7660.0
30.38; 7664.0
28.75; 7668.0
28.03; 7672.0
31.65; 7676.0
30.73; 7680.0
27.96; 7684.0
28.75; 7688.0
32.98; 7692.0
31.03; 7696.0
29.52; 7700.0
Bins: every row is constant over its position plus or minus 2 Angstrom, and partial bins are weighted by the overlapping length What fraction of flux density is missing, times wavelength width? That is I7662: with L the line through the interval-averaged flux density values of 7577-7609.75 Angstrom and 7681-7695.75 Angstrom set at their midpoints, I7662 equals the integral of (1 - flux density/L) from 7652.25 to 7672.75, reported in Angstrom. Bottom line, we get 0.83 Angstrom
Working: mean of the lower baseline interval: 32.4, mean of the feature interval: 29.5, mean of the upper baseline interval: 30.1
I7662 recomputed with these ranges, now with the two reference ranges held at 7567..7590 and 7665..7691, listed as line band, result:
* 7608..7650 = -0.3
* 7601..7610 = -0.3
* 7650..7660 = 0.2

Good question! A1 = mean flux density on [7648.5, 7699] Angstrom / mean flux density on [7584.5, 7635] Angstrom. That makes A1 0.94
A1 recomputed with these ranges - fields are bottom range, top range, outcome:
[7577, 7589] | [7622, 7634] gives 0.98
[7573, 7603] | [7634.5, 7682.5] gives 0.92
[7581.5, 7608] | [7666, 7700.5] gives 0.94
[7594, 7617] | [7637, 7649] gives 0.93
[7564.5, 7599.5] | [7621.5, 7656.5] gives 0.95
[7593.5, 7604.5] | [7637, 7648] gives 0.92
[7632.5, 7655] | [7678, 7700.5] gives 0.99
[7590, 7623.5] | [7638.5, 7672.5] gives 0.93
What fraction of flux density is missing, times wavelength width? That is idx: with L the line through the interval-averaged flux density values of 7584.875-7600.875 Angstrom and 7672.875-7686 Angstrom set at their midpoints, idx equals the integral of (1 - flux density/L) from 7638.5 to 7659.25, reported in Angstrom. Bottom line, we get 0.3 Angstrom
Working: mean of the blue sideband 31.4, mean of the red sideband 29.9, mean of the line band 30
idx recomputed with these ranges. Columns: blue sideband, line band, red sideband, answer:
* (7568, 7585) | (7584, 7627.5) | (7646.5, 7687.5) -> 0.9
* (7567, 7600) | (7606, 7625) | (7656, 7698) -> 0.1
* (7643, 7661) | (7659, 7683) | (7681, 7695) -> 0.1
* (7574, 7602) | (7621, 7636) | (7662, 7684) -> -0.3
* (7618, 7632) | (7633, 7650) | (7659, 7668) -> 0.0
